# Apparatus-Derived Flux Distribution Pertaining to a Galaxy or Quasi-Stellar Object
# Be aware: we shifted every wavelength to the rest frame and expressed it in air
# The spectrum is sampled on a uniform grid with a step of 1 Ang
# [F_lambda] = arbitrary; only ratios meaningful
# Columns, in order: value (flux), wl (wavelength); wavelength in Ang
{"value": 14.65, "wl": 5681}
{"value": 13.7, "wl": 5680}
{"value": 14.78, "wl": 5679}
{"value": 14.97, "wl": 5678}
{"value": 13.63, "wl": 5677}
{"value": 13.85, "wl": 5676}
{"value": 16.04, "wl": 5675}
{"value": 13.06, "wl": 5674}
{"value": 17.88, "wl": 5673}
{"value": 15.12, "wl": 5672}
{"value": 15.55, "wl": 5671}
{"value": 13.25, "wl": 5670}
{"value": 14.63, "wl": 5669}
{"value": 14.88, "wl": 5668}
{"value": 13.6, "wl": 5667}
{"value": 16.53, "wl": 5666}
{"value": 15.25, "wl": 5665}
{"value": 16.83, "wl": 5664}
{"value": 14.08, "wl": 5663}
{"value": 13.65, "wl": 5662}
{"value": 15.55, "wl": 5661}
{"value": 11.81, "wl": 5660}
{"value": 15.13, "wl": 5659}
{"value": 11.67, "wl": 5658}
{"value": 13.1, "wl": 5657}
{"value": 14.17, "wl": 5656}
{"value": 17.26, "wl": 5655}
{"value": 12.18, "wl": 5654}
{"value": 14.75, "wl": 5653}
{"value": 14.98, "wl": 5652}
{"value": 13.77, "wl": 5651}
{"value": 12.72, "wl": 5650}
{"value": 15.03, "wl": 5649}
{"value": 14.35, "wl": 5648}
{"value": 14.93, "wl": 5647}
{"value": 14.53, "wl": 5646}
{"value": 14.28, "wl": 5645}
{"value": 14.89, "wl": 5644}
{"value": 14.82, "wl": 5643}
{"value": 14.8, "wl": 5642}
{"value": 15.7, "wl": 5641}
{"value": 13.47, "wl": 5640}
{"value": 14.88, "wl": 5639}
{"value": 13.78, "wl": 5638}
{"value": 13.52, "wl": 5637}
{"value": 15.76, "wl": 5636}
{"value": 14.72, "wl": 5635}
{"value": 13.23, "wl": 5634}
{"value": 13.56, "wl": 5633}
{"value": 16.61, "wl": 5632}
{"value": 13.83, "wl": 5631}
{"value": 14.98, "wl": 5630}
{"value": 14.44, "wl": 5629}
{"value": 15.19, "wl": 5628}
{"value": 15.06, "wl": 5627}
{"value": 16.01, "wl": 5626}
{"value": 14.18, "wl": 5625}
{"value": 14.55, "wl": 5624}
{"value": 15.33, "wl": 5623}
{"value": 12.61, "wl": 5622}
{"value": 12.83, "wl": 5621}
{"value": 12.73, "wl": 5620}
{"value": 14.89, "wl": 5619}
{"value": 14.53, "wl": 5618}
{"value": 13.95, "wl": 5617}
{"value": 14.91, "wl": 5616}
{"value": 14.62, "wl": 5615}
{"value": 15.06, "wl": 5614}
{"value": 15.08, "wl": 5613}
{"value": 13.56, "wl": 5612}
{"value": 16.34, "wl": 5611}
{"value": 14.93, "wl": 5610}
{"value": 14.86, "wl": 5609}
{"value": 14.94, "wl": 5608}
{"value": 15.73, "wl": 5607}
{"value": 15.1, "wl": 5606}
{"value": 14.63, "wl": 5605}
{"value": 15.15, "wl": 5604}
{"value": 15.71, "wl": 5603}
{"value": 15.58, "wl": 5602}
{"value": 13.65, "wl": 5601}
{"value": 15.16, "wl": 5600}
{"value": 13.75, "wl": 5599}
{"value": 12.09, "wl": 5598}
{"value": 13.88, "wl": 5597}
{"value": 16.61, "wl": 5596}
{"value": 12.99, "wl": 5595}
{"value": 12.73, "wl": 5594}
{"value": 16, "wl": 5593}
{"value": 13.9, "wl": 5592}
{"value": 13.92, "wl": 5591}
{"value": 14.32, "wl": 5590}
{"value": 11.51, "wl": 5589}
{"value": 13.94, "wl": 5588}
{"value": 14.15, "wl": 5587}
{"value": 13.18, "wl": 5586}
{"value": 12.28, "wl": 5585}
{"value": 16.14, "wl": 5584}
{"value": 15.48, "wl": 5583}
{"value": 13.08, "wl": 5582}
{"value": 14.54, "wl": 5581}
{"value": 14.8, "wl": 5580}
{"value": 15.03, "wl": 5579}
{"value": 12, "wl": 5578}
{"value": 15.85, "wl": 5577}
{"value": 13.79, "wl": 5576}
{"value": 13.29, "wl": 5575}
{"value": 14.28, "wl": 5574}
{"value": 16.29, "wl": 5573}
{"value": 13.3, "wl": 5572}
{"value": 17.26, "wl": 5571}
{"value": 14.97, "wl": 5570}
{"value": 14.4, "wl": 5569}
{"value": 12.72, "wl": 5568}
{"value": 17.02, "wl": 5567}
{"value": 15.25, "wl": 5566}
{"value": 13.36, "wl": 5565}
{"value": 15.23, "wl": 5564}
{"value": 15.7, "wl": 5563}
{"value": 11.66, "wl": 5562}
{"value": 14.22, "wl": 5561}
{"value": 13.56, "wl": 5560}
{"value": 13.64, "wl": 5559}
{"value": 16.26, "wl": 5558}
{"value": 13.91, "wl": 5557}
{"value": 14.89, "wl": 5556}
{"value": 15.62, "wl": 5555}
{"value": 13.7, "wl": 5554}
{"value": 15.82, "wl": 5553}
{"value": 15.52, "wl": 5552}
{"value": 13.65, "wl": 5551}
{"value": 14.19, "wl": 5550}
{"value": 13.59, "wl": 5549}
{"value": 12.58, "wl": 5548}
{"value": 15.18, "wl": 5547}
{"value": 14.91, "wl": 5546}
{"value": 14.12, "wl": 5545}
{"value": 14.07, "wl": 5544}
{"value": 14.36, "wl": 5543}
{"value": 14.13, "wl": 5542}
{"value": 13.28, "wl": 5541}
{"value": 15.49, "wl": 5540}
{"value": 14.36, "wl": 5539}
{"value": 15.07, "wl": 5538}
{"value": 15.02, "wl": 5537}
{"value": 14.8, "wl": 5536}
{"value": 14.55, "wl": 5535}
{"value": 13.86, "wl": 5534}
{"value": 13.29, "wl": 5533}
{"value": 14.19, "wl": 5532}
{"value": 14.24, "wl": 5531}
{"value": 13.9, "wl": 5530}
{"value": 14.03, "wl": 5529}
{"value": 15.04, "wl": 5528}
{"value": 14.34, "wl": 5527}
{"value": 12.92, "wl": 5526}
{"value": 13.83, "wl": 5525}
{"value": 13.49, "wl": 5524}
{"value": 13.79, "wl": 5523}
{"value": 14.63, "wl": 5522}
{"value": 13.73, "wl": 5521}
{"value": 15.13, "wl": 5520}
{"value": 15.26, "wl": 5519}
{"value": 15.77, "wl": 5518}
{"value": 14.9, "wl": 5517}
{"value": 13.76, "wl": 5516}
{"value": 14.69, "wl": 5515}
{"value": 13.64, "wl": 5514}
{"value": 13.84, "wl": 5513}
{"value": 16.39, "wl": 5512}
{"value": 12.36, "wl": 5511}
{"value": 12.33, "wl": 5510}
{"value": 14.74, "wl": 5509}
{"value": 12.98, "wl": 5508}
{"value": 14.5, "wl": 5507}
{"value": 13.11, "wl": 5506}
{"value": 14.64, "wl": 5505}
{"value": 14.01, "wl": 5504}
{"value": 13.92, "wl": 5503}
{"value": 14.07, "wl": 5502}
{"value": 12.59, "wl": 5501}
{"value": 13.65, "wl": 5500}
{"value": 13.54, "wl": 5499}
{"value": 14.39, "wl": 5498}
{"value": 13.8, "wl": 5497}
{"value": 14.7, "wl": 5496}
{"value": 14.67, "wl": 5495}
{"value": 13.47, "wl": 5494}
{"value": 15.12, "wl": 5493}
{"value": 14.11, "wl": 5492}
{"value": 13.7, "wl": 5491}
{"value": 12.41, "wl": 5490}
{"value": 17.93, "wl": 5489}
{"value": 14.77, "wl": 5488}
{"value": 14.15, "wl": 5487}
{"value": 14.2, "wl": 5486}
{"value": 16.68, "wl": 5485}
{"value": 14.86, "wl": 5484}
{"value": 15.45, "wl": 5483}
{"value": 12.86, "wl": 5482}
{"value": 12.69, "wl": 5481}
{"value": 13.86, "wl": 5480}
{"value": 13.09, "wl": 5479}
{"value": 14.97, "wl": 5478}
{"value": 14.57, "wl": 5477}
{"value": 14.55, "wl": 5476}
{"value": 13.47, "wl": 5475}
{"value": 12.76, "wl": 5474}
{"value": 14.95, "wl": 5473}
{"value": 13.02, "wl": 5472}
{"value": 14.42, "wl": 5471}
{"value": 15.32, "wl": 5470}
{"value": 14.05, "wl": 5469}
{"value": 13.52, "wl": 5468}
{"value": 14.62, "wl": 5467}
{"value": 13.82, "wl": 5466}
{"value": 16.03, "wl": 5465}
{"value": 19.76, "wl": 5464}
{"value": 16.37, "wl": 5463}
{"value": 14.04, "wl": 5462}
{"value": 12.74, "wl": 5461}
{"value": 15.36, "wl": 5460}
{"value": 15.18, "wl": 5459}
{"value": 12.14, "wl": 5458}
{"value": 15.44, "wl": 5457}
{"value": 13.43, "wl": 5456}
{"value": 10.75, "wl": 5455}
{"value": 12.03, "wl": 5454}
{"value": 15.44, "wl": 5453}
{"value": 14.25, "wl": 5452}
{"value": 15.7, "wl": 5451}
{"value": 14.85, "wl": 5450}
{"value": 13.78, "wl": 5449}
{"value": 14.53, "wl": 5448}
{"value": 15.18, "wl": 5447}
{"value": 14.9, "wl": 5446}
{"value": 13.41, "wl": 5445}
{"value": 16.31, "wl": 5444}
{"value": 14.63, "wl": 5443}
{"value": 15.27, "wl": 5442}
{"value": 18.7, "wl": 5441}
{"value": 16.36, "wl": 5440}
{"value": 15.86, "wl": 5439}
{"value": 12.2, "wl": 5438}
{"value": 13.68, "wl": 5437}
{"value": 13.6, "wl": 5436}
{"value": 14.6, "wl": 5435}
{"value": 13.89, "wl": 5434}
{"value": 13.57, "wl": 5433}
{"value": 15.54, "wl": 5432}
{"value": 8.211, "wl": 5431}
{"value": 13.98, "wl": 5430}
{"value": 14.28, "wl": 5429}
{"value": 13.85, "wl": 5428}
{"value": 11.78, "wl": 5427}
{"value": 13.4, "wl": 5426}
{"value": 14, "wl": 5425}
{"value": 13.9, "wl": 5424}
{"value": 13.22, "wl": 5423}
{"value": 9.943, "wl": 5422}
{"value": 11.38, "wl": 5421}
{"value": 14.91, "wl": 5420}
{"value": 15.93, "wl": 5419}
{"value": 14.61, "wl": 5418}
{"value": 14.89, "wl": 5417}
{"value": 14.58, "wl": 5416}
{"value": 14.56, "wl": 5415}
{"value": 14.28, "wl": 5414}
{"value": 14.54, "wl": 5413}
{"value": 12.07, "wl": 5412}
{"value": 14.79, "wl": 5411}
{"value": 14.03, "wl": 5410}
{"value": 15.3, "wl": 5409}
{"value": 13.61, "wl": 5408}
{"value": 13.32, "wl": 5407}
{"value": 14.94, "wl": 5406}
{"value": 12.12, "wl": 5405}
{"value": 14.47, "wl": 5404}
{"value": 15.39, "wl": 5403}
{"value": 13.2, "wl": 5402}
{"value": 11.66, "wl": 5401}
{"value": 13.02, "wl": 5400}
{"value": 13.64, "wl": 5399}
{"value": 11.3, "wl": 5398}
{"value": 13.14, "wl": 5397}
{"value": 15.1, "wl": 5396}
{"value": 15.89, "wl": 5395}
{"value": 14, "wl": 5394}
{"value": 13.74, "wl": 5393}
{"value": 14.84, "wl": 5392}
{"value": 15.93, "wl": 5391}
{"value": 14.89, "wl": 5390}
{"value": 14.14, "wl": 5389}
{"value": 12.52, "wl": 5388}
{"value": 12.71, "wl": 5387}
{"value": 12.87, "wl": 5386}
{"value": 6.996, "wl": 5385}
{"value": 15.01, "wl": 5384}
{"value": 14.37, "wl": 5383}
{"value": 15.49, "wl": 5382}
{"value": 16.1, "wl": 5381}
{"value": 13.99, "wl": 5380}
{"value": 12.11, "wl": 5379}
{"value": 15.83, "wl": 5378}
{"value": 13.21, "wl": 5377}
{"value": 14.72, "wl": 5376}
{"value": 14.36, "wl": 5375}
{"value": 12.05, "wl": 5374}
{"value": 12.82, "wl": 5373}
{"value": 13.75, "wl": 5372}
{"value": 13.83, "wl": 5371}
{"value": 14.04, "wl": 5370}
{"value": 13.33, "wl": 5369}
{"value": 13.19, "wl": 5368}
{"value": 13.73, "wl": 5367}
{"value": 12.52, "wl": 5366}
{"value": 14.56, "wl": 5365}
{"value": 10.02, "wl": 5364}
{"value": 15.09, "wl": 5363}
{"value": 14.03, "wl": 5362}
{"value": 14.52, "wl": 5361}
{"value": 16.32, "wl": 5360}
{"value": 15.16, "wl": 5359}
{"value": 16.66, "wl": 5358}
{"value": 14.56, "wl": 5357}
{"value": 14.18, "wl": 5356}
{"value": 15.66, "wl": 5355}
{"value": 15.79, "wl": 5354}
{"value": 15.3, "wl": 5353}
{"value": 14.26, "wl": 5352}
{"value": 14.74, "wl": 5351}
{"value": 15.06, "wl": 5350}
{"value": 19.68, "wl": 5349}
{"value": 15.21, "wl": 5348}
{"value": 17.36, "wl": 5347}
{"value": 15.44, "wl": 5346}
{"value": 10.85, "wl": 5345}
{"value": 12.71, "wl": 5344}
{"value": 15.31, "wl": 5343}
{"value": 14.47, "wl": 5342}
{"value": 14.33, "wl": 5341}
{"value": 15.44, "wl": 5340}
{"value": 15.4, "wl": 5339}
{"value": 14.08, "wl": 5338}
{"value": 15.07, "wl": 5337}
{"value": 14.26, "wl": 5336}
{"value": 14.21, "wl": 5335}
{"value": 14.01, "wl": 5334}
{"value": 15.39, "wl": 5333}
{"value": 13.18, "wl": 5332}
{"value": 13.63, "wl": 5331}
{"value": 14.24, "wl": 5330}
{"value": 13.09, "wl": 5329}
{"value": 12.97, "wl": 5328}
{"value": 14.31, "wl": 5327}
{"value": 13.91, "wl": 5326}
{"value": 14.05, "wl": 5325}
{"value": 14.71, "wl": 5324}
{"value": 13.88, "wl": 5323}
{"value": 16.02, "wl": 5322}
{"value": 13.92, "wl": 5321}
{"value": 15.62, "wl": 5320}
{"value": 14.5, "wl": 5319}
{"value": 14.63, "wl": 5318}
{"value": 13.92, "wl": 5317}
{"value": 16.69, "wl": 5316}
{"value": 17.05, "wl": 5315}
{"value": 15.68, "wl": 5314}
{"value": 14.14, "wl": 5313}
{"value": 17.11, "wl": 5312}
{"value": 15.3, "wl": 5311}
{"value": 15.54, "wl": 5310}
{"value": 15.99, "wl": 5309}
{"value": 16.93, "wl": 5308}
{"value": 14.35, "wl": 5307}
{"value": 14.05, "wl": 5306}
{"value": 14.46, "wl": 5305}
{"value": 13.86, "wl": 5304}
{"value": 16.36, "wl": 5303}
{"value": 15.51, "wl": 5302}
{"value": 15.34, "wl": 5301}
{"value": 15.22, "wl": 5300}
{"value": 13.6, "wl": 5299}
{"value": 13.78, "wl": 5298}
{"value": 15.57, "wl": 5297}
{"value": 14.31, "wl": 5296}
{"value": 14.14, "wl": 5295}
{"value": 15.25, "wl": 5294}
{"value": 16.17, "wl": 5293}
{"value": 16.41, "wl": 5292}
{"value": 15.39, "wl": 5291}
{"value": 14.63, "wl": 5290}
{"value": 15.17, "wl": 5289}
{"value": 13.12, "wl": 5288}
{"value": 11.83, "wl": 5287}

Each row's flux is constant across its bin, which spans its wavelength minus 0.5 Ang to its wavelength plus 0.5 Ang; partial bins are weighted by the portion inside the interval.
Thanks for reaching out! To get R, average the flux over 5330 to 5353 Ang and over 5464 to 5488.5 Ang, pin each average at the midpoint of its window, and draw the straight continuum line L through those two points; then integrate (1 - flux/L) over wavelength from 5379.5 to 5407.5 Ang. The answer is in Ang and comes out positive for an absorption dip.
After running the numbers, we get 1.6 Ang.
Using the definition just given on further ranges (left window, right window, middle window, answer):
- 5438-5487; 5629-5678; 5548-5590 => 0.5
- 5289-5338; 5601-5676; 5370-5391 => 1.6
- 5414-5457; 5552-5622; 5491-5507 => 0.3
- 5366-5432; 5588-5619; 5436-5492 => -2.4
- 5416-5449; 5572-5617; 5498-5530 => 0.4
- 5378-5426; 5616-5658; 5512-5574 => -1.3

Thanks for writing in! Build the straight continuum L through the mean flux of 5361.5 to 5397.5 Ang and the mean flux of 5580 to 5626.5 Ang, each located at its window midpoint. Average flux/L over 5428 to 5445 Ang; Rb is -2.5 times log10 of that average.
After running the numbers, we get -0.04 mag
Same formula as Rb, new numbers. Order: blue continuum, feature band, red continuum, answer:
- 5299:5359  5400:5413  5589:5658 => 0.08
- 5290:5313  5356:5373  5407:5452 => 0.05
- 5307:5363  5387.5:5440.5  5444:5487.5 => 0.06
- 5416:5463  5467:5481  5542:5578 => 0.01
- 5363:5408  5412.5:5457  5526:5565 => -0.02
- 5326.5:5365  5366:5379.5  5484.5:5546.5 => 0.08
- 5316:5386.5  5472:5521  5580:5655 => 0.01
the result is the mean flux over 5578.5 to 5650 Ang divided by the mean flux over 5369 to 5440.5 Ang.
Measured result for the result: 1.05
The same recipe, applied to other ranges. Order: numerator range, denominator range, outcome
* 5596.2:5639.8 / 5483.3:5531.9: 1.02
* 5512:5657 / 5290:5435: 1.01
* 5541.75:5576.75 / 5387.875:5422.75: 1.04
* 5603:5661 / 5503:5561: 1.01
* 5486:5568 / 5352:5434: 1.03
